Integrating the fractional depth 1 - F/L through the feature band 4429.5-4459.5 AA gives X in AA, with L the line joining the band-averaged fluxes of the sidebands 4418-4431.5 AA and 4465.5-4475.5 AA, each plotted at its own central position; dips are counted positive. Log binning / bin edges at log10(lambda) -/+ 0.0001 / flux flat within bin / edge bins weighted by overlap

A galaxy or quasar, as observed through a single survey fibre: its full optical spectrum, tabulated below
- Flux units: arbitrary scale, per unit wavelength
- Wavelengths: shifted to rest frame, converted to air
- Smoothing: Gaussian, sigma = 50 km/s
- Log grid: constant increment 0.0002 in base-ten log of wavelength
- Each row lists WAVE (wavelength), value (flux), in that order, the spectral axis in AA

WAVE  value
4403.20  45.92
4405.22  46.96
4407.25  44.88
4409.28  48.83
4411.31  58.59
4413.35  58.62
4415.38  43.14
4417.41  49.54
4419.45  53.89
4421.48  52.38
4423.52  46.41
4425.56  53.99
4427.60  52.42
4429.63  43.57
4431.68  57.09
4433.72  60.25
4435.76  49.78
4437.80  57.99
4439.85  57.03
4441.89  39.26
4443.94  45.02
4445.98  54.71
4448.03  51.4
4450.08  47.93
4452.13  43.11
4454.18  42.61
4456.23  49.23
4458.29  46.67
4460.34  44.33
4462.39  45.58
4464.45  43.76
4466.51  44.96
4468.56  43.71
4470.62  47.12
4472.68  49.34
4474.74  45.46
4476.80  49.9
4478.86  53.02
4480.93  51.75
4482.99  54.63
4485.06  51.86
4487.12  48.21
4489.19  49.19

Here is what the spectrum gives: -0.6 AA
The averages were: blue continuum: 50.8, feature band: 49.8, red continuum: 46.2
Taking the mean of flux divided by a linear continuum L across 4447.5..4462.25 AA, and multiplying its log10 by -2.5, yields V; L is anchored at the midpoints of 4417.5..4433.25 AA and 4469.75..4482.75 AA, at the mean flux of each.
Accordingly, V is 0.10 mag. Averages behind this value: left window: 51.6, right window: 49.8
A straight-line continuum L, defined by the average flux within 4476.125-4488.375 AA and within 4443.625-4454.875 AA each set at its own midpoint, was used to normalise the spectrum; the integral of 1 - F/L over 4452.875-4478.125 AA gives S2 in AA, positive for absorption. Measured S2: 1.8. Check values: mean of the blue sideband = 47.8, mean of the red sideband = 51.6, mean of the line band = 46.1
